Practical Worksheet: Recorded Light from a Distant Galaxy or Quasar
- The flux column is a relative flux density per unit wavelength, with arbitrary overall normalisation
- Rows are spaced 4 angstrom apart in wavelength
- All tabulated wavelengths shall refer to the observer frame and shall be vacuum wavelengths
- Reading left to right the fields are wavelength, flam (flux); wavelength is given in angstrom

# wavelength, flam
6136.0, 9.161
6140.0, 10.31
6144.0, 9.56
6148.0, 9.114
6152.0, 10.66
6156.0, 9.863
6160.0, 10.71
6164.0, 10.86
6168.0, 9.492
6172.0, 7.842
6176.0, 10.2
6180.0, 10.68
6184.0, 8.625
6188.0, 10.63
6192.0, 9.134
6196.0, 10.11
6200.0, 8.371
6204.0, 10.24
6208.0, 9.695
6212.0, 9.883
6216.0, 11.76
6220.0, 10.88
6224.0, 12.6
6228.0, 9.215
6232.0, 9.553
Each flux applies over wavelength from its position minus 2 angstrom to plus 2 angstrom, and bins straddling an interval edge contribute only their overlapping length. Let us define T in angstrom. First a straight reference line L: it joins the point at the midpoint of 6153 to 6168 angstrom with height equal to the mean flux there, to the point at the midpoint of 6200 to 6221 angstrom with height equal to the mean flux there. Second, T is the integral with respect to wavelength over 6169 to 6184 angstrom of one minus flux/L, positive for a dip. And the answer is 1.3 angstrom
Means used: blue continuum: 10.4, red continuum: 10.3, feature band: 9.44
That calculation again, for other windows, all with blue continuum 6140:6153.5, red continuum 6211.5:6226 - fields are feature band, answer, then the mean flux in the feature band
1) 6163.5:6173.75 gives 1.1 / 9.22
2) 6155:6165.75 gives -0.4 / 10.5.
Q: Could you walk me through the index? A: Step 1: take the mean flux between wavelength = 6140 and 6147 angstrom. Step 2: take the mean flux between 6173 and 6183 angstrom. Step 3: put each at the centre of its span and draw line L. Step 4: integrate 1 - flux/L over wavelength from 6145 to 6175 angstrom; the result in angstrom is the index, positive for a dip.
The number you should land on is 0.1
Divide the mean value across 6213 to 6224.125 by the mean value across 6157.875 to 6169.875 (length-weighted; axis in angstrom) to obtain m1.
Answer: 1.10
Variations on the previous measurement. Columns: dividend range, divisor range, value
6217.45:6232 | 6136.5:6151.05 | 1.11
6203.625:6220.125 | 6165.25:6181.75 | 1.09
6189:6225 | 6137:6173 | 1.04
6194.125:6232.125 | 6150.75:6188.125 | 1.04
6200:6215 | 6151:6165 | 0.94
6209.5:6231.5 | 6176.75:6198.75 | 1.10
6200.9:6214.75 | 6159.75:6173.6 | 1.03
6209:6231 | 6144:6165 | 1.06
